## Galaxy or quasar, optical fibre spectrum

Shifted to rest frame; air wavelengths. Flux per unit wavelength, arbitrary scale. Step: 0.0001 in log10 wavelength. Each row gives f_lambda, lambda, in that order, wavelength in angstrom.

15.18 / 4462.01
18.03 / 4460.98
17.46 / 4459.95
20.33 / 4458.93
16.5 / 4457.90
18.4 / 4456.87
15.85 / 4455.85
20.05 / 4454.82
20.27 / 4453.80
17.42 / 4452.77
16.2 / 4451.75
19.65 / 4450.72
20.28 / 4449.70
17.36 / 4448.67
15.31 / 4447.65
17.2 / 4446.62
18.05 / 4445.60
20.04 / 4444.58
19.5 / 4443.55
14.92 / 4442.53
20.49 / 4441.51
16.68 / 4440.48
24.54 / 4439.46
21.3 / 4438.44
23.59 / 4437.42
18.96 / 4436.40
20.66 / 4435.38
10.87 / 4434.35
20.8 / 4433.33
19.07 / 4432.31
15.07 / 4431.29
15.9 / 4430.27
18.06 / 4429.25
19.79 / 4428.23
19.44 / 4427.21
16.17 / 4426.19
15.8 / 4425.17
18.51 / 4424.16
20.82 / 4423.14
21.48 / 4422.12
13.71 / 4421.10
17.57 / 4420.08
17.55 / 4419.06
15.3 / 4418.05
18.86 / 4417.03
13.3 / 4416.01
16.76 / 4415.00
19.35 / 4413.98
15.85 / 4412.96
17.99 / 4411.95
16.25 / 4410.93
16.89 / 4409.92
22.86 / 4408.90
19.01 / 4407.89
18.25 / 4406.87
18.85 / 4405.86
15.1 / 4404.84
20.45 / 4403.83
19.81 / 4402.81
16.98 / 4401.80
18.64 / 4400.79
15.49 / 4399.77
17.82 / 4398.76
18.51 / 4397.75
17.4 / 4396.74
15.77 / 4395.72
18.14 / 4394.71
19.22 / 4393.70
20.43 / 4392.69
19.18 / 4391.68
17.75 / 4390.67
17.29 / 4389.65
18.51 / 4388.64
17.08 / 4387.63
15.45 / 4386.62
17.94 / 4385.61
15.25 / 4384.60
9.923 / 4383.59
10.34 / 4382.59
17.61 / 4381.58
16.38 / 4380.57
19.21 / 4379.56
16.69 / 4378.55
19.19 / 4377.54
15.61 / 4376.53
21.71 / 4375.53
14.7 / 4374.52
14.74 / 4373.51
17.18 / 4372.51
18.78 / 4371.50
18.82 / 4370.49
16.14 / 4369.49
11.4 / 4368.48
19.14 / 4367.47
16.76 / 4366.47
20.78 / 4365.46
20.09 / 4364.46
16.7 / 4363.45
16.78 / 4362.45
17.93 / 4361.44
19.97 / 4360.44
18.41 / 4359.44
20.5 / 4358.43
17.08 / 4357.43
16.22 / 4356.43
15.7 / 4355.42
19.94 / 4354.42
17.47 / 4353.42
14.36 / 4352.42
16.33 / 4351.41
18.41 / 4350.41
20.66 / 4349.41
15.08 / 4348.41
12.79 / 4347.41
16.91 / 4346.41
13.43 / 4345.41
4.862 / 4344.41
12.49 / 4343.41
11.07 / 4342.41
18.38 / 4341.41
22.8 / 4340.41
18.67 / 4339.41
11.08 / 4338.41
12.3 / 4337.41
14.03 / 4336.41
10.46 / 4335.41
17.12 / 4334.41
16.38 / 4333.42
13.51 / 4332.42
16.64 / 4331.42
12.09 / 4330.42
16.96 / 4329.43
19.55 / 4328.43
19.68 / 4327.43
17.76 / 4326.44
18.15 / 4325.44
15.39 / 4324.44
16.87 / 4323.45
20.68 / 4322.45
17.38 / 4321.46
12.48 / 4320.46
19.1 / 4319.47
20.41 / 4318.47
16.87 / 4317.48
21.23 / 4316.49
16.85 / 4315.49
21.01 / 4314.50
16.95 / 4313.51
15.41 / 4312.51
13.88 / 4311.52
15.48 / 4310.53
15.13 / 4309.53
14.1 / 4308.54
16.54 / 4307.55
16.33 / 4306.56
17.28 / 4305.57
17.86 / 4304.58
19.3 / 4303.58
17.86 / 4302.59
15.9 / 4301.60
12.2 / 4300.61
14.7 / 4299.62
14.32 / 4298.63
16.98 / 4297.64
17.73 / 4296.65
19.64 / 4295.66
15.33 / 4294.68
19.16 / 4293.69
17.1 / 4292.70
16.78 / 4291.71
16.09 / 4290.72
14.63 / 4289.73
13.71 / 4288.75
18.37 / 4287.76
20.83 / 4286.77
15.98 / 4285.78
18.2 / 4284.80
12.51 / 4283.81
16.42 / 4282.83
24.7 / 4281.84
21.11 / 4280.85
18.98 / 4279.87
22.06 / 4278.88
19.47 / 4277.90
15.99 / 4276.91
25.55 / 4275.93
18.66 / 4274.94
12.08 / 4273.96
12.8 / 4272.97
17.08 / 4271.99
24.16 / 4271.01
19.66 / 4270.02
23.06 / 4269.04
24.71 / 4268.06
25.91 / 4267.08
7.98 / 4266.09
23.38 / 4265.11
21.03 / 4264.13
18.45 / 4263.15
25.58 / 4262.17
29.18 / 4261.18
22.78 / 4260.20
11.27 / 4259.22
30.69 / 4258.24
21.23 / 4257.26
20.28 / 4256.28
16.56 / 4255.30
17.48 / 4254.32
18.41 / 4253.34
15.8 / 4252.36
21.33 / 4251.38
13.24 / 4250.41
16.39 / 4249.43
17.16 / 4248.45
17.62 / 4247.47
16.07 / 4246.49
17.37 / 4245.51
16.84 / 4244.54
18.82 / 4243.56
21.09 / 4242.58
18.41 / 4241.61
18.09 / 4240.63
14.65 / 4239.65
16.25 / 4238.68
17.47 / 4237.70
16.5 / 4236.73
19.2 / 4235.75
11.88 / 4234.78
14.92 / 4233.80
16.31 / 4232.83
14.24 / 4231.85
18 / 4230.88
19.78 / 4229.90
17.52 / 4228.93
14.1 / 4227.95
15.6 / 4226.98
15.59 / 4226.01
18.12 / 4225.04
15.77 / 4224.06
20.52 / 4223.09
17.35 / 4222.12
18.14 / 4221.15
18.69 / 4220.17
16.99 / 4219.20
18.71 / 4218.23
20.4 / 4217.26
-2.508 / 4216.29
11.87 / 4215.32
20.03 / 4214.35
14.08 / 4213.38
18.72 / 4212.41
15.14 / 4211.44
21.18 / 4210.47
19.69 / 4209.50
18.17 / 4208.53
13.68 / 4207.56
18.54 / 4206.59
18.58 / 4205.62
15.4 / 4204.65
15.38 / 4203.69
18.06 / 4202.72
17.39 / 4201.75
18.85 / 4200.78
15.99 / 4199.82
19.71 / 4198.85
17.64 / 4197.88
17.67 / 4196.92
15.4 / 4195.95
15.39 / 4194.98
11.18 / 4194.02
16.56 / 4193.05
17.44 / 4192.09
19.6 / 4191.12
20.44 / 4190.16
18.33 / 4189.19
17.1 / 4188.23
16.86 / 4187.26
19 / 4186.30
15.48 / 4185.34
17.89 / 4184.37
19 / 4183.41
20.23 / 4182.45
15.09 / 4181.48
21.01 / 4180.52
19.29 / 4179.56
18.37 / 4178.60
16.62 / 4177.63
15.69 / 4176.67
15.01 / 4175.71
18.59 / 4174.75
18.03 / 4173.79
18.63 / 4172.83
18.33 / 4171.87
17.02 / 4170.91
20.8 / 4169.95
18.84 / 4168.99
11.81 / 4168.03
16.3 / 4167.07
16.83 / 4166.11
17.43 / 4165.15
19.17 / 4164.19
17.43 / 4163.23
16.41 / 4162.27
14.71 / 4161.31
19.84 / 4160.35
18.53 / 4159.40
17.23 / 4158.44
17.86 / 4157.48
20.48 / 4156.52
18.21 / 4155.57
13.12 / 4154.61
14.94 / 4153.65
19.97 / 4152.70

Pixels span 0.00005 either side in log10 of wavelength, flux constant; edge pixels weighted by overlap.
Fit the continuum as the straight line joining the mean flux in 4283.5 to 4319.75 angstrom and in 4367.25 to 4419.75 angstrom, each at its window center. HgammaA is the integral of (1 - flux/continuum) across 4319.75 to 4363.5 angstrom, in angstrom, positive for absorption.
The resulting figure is 2.1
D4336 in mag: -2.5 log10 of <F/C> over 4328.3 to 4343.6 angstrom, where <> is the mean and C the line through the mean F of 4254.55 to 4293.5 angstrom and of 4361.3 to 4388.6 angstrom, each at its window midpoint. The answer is 0.17 mag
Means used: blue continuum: 19.3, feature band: 15.2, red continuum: 16.8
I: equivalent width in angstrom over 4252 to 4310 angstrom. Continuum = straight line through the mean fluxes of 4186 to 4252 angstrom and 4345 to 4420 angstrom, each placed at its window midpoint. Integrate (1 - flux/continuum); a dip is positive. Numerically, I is -4.70 angstrom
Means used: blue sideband 16.9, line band 18.4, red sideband 17.3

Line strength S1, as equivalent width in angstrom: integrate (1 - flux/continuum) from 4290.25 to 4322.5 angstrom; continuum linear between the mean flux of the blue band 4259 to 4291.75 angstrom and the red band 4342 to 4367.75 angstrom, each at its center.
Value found 2.3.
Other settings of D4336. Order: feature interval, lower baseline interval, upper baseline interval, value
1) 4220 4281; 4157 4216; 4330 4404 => -0.087 mag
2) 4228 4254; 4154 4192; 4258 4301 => 0.083 mag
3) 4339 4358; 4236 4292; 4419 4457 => 0.165 mag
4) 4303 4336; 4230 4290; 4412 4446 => 0.098 mag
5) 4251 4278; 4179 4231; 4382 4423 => -0.166 mag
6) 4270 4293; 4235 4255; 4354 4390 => -0.046 mag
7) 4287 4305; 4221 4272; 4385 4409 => 0.110 mag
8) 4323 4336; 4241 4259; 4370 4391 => 0.078 mag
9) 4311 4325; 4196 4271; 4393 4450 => 0.030 mag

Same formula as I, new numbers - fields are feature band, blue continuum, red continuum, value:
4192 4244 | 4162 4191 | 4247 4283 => 5.45 angstrom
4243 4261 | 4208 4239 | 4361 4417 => -1.99 angstrom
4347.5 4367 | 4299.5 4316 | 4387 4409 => -0.45 angstrom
